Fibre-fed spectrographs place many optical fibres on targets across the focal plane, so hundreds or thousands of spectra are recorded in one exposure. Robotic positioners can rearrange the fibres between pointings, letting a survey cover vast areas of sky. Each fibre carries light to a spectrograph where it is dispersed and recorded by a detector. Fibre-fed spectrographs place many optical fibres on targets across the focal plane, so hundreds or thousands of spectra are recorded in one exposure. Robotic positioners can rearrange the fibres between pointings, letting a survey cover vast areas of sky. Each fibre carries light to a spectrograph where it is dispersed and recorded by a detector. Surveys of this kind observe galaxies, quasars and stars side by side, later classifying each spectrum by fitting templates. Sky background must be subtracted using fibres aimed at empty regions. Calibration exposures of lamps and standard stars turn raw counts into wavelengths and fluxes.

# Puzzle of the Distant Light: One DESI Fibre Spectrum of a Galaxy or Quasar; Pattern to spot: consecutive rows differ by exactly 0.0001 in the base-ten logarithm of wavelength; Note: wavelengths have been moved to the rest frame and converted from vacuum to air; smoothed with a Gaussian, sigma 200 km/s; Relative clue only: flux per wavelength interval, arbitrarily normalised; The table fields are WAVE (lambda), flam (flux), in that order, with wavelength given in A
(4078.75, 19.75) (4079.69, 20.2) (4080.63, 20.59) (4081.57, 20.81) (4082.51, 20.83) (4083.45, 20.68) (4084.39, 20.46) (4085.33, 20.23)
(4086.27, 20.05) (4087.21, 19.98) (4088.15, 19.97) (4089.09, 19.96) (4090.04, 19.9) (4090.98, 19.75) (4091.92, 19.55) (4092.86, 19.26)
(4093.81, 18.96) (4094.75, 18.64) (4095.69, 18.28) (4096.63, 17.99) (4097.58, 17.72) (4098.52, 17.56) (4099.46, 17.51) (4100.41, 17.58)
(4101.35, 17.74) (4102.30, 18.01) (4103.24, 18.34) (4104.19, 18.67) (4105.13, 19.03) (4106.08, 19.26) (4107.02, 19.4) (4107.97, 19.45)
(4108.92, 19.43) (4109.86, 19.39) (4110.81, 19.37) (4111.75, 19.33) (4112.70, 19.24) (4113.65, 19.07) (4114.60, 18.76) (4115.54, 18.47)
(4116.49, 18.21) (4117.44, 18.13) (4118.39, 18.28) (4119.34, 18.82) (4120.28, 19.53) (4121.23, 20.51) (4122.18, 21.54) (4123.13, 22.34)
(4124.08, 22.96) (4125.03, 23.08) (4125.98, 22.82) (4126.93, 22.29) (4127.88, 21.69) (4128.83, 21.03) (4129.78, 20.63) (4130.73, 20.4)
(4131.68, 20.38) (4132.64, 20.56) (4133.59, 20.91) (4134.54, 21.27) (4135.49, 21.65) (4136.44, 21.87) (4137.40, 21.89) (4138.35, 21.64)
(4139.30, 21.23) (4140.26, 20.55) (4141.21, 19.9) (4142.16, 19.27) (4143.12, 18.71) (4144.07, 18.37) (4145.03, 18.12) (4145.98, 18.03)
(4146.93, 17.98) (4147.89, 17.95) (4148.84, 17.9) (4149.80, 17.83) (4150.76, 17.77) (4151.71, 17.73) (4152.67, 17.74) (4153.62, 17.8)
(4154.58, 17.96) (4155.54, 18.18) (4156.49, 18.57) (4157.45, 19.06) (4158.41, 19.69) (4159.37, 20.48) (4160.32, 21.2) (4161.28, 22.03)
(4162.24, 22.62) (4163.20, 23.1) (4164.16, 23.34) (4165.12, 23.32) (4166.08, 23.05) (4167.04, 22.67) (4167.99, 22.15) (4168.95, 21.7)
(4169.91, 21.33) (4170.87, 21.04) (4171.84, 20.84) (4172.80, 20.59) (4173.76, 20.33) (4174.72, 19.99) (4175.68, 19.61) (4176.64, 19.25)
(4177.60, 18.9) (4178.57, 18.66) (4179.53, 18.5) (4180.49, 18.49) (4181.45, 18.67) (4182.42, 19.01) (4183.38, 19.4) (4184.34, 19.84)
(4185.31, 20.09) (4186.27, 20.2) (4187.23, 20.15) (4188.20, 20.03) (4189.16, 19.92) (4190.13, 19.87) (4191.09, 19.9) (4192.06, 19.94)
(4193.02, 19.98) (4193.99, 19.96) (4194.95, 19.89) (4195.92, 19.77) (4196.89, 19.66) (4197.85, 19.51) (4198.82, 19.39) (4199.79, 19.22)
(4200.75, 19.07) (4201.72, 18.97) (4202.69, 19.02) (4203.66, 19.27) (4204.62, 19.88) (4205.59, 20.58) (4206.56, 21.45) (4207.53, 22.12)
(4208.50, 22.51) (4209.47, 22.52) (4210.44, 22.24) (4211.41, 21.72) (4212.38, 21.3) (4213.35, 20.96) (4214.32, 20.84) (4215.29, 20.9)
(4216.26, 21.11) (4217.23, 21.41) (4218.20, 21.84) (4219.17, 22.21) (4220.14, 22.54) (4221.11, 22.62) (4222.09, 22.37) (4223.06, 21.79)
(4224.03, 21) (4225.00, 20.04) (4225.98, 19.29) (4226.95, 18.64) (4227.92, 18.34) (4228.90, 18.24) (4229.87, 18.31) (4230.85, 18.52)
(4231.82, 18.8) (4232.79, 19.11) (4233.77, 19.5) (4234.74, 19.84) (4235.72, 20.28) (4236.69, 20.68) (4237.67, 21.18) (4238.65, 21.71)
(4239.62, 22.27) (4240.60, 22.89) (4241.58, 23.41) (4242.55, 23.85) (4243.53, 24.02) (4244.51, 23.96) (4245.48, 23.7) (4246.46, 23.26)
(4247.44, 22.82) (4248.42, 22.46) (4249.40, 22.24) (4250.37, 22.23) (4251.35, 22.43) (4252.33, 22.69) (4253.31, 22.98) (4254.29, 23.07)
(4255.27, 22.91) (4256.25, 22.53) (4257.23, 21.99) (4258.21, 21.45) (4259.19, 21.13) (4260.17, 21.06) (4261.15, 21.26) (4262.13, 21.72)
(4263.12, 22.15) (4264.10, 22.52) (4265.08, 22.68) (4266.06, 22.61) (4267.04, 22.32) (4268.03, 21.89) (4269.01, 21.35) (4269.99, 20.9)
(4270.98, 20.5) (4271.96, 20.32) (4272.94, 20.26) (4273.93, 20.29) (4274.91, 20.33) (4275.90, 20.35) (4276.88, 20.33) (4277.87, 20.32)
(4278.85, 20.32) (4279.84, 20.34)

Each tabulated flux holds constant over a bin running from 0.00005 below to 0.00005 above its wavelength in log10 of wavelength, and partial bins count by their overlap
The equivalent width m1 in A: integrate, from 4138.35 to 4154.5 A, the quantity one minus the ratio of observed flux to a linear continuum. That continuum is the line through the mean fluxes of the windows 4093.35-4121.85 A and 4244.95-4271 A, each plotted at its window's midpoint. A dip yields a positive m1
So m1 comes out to 0.80 A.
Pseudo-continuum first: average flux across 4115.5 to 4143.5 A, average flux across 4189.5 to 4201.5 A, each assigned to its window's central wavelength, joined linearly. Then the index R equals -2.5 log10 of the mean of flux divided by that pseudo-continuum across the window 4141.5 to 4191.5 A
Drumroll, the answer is 0.018 mag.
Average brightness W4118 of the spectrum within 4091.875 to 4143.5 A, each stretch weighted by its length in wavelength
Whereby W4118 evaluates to 19.8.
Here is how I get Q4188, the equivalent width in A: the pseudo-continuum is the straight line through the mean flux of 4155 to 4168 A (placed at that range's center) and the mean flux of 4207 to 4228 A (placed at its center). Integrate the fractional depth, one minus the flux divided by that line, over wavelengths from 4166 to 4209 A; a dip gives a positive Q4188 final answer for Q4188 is 2.6 A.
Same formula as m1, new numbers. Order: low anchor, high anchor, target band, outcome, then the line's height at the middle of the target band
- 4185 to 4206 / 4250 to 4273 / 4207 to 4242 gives -0.4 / 20.7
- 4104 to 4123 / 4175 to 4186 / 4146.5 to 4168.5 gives -0.9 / 19.2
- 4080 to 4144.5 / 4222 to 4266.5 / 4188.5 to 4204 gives 1.0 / 20.9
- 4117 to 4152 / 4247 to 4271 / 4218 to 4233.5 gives 1.0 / 21.6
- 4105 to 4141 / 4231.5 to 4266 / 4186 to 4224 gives 1.4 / 21.5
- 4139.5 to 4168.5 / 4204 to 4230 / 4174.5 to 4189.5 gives 0.7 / 20.3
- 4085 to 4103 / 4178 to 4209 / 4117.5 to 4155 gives -1.5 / 19.2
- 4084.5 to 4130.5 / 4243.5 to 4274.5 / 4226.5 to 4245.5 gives 0.8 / 21.7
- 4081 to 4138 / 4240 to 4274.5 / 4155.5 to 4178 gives -0.3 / 20.8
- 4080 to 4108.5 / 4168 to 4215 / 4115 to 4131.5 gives -1.0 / 19.5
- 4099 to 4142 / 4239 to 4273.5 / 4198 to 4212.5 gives 0.6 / 21.4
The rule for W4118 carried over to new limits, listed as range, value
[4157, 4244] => 20.6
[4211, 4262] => 21.5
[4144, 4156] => 17.9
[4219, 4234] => 20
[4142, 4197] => 19.8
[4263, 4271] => 21.9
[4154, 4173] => 21.1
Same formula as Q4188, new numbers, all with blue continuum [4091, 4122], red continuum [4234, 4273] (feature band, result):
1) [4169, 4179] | 0.1 A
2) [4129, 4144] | -0.9 A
